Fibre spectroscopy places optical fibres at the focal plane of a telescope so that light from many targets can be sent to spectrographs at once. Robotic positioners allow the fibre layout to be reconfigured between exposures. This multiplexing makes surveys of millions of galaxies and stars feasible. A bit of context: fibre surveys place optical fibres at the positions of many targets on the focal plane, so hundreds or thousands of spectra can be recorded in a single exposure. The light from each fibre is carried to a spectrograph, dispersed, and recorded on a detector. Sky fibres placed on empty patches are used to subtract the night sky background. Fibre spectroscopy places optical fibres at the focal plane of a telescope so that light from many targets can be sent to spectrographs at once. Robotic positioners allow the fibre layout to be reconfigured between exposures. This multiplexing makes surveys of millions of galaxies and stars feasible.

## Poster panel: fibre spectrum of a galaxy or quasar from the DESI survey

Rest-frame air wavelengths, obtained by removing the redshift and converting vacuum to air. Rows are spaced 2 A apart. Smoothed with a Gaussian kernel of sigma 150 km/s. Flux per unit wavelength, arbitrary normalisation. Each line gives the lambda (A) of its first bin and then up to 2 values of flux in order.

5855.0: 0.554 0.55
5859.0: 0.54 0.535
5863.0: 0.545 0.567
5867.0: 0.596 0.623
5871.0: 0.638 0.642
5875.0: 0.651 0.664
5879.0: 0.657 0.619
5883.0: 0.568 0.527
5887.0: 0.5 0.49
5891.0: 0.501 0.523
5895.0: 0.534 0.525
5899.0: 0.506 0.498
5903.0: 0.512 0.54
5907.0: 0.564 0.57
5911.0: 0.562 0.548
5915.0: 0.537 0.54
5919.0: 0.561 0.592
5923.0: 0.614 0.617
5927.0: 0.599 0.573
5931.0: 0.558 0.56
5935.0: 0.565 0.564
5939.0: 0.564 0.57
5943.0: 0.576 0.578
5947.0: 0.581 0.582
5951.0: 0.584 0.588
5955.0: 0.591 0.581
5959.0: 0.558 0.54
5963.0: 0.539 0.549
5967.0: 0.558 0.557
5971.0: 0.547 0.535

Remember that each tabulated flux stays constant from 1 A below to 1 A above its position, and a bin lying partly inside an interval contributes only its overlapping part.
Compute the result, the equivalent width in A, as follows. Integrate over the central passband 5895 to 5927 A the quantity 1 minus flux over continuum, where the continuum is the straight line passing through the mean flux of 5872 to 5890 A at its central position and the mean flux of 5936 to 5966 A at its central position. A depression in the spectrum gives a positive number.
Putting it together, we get 1.6 A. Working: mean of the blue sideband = 0.591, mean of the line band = 0.553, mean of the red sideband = 0.57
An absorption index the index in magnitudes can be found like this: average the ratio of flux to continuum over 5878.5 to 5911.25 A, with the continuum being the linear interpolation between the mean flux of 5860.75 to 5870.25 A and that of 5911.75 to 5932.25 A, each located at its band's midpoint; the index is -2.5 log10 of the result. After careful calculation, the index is 0.07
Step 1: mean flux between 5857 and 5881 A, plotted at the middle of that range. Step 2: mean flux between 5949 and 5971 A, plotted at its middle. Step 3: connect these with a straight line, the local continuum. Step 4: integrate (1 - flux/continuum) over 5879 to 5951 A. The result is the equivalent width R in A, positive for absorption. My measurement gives 3.3 A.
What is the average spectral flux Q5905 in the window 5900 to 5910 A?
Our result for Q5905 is 0.537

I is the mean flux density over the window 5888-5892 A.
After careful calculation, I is 0.495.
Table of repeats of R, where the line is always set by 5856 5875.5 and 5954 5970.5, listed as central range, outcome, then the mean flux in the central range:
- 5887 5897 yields 1.2 A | 0.512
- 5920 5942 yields -0.5 A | 0.58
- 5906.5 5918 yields 0.4 A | 0.553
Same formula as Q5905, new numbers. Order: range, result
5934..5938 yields 0.565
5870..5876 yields 0.644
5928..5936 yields 0.564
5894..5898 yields 0.53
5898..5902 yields 0.502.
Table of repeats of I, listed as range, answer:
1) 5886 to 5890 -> 0.495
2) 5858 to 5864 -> 0.54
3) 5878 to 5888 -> 0.574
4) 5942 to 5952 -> 0.58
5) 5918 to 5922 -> 0.577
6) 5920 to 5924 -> 0.603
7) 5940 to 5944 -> 0.573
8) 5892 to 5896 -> 0.528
